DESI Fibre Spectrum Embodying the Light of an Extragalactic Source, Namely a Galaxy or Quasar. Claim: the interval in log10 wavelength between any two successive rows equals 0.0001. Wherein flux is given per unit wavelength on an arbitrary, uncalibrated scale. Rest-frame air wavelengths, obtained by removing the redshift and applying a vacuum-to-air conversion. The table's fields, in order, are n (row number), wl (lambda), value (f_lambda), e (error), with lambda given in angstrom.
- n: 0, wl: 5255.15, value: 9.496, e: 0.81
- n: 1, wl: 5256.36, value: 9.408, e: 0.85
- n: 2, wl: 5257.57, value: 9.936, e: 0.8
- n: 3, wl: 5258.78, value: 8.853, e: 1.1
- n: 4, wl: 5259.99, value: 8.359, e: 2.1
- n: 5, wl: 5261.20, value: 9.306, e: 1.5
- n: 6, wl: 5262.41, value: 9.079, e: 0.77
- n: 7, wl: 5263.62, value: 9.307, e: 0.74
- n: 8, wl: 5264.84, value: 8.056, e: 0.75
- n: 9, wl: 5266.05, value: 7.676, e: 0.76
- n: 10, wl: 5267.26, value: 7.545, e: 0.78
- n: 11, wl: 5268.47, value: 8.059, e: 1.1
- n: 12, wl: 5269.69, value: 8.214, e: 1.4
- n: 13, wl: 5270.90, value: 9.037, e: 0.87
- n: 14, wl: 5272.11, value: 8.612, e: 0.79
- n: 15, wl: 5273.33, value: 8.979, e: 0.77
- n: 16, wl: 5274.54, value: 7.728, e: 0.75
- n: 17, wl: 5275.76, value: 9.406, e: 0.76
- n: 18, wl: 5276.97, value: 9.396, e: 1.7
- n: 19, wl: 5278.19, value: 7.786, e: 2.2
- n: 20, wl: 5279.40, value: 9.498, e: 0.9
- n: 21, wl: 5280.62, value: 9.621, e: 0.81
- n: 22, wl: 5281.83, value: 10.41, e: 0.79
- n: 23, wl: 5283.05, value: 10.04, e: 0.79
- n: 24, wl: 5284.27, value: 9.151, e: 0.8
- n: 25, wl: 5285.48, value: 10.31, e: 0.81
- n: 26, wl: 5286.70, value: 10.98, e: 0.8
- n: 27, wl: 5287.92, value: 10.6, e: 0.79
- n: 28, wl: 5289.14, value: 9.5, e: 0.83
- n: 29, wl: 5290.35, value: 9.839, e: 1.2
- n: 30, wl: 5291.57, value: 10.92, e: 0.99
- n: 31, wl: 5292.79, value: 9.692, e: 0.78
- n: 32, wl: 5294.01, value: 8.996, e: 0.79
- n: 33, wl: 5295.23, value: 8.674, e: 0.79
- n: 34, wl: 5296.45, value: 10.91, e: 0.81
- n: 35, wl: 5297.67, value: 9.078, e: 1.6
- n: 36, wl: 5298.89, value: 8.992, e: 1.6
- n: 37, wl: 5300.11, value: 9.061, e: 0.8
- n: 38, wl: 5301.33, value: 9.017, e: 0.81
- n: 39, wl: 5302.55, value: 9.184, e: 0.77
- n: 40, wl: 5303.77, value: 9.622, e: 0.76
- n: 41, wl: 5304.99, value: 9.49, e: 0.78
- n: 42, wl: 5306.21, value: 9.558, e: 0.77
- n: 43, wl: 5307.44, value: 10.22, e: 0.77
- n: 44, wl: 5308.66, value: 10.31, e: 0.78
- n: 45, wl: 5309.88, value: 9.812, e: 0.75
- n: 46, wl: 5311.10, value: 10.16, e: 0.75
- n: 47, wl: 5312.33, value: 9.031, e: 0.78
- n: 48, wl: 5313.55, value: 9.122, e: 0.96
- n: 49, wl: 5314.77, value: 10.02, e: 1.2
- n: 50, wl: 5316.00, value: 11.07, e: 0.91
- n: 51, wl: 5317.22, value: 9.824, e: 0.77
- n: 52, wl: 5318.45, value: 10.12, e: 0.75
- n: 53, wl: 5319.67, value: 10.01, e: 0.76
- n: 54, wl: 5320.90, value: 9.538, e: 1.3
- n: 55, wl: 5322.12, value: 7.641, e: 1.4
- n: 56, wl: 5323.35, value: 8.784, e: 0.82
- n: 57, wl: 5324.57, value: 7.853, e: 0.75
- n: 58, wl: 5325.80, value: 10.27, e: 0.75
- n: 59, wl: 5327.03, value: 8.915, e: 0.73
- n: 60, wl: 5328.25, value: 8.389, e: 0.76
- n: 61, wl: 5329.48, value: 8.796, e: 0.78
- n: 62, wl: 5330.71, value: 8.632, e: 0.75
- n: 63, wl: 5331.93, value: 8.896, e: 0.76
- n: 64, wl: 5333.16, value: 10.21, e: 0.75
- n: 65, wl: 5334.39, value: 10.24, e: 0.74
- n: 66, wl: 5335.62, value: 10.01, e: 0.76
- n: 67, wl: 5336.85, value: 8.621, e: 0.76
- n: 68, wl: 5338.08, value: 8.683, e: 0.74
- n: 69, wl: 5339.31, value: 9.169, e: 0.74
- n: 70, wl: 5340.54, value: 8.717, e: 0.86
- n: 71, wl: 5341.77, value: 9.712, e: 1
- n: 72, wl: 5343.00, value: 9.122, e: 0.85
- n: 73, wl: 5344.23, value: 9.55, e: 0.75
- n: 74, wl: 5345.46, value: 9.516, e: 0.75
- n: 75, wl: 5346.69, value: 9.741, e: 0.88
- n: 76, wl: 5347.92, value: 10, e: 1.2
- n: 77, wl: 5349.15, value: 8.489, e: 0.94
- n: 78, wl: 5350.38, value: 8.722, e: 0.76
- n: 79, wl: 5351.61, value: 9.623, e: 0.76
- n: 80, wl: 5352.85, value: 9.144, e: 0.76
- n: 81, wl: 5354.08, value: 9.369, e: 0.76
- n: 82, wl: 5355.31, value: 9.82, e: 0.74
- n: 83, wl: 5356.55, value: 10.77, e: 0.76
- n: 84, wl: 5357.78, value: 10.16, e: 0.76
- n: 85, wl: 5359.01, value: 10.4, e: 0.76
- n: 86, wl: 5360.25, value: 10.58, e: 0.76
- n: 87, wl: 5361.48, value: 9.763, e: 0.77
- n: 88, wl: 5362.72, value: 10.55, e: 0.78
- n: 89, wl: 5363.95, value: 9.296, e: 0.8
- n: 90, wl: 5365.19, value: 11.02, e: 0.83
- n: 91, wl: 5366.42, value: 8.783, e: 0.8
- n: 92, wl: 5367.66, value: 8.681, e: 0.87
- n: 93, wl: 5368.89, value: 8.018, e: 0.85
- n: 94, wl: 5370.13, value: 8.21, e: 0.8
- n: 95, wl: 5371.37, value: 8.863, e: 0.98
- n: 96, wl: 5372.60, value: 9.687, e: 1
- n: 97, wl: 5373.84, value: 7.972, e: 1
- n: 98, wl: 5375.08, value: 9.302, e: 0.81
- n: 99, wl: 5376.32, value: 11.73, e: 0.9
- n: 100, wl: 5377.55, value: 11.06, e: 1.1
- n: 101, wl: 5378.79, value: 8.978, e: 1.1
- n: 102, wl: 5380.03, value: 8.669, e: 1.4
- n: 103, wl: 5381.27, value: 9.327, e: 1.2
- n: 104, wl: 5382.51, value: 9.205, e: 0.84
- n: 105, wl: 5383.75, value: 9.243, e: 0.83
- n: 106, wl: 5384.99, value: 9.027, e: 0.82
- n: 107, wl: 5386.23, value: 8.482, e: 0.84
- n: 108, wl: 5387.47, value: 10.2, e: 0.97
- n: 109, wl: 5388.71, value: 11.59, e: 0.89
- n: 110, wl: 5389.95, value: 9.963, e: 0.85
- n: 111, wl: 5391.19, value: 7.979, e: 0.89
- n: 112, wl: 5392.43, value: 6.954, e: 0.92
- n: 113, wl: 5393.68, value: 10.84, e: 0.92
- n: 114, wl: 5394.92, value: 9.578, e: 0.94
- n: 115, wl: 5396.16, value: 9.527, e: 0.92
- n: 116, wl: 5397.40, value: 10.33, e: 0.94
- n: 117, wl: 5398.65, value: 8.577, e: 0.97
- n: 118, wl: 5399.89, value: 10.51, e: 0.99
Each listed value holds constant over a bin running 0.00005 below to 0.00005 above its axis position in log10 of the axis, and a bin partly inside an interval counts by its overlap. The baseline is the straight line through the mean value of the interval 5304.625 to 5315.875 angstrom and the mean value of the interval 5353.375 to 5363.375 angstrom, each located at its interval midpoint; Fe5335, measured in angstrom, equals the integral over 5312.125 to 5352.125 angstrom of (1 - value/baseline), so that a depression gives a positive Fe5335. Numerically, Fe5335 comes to 2.7 angstrom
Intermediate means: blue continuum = 9.81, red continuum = 10.2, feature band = 9.31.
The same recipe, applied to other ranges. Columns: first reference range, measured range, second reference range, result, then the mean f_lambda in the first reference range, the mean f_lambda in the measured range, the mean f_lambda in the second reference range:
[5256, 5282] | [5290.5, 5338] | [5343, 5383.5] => -1.6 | 8.8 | 9.46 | 9.52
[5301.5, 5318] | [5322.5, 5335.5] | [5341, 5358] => 0.7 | 9.78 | 9.11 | 9.53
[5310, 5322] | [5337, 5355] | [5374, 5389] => 0.9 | 9.78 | 9.25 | 9.64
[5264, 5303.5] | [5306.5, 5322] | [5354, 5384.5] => -0.8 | 9.22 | 9.85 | 9.58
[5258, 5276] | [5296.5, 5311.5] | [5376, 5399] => -1.3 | 8.54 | 9.59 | 9.52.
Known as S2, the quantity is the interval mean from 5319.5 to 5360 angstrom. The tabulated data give 9.32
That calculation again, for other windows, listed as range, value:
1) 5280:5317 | 9.78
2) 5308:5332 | 9.37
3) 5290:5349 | 9.44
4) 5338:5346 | 9.24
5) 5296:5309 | 9.55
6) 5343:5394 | 9.48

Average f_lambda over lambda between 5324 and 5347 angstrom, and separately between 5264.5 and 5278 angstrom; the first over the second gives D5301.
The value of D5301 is 1.1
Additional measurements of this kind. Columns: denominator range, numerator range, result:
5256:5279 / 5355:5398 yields 1.10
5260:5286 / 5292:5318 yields 1.08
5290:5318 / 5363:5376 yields 0.94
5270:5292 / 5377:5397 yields 0.99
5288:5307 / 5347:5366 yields 1.03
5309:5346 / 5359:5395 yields 1.01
